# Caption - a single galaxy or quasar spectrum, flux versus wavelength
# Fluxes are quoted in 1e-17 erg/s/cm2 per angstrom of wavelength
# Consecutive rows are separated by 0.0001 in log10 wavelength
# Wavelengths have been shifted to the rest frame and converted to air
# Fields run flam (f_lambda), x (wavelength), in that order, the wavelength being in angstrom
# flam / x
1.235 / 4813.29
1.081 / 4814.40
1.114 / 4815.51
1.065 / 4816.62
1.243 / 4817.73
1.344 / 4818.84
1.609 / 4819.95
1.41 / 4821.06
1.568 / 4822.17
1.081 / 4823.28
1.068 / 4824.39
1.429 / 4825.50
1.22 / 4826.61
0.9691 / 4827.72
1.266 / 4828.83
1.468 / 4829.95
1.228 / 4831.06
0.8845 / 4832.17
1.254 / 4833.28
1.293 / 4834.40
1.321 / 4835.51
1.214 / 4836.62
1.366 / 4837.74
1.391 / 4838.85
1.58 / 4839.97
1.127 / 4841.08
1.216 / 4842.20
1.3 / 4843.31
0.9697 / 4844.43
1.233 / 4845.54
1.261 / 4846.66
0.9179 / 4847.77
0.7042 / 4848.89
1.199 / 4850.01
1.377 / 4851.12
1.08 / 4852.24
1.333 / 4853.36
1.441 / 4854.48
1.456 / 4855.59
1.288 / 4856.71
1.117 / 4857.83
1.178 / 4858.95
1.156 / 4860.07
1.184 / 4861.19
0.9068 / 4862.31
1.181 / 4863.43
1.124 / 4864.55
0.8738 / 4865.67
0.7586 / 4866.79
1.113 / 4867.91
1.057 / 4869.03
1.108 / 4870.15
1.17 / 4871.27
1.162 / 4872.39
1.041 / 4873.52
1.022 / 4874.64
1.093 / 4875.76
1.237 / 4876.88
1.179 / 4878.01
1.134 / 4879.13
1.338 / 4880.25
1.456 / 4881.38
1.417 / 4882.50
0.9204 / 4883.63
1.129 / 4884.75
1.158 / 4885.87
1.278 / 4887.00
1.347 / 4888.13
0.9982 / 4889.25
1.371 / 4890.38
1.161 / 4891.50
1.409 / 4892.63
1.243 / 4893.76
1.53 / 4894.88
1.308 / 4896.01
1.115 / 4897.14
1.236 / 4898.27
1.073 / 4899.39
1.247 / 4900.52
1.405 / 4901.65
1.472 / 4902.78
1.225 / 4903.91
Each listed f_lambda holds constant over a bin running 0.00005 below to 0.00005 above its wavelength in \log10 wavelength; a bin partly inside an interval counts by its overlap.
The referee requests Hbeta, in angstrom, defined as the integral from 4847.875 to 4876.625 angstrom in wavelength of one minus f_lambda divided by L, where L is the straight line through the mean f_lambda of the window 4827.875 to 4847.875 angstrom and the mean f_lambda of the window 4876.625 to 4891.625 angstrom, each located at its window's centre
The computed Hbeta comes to 2.6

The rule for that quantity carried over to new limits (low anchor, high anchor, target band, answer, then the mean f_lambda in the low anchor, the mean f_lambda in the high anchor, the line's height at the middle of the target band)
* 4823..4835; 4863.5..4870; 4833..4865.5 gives -3.29 angstrom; 1.2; 1.01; 1.1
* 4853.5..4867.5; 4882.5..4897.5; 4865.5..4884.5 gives 1.01 angstrom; 1.14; 1.24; 1.19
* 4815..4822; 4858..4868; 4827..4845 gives -0.46 angstrom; 1.31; 1.05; 1.21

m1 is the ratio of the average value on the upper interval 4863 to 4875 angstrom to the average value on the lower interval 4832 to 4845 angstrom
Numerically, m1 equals 0.84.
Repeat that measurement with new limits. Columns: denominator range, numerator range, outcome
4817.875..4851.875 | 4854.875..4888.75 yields 0.93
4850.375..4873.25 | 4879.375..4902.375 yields 1.09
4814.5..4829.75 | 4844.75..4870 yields 0.90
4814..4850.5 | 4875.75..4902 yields 1.01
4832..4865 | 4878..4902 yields 1.04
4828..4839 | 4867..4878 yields 0.88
